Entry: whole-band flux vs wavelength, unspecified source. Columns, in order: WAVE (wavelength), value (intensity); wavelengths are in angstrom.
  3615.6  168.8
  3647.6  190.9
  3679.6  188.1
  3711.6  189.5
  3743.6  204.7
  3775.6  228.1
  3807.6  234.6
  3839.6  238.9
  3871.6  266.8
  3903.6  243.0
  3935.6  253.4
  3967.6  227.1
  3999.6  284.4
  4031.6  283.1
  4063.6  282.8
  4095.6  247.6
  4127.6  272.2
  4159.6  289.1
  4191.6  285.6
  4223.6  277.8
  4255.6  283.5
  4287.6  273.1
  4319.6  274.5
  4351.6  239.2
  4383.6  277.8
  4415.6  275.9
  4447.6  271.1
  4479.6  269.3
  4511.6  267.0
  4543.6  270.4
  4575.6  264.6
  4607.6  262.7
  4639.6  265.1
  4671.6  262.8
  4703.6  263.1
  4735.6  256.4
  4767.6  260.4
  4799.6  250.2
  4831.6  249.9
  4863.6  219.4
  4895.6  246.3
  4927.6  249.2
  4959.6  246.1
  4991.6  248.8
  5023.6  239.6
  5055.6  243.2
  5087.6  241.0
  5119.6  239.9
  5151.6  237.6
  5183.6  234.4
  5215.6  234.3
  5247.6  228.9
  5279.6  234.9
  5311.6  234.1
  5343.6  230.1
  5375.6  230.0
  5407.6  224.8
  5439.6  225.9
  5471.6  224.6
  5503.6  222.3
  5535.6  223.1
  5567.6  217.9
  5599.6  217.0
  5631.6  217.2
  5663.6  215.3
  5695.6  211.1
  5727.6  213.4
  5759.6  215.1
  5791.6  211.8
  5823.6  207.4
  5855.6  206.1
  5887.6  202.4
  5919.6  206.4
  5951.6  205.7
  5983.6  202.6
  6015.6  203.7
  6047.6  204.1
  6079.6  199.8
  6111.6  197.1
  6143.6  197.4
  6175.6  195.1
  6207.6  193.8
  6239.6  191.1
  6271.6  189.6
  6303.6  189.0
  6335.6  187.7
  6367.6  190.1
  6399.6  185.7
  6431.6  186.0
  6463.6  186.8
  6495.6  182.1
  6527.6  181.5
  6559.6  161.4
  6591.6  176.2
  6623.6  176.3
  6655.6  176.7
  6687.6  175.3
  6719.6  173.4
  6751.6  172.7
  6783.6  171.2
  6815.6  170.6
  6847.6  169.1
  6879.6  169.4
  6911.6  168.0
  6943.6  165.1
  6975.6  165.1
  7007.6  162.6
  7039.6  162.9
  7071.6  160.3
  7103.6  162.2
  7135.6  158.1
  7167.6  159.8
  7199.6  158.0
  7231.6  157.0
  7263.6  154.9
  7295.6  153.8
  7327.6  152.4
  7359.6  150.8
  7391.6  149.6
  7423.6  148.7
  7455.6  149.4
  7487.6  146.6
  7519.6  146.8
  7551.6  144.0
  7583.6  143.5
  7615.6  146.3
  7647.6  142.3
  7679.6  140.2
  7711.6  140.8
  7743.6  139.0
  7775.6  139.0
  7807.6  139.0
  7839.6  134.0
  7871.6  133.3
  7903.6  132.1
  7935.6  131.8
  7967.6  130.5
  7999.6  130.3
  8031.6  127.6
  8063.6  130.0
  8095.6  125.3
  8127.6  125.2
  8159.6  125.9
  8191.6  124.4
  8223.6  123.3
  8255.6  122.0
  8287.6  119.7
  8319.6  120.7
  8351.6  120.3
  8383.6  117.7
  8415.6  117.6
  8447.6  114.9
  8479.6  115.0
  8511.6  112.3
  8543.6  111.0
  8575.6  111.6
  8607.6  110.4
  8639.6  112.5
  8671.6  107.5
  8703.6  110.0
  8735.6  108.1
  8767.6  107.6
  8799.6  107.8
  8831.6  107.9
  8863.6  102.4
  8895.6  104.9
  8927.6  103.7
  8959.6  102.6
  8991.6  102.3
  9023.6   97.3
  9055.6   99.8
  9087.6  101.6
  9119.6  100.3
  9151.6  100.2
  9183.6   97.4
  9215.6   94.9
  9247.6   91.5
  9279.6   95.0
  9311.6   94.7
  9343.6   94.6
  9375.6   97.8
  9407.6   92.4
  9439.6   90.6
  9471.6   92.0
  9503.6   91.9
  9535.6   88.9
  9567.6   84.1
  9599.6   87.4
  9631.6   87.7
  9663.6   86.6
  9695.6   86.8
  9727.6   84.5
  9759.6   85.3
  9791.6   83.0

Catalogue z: 0.00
